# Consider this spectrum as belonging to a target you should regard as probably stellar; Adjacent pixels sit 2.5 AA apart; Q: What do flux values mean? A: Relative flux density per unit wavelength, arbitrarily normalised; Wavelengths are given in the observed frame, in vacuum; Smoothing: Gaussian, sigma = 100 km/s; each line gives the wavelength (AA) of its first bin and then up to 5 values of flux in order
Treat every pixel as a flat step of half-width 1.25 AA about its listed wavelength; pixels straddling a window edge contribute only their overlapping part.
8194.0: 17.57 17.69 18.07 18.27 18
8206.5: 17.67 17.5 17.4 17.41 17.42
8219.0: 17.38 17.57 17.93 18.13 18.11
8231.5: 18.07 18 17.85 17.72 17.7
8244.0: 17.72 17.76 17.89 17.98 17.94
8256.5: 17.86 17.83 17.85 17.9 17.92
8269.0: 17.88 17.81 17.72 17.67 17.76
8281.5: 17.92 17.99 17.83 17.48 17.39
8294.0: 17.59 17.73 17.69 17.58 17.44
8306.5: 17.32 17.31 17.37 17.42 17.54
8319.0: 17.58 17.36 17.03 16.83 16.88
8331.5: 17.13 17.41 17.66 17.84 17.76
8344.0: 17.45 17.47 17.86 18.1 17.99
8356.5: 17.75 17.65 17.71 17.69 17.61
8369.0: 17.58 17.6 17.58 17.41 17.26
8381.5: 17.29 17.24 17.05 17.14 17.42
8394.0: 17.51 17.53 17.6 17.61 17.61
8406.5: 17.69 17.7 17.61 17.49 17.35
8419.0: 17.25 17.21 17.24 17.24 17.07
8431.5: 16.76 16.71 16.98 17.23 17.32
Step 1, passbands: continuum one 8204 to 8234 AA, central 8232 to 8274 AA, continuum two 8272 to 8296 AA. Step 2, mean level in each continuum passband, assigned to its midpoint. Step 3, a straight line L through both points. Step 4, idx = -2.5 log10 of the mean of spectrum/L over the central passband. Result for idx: -0.01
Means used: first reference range 17.7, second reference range 17.7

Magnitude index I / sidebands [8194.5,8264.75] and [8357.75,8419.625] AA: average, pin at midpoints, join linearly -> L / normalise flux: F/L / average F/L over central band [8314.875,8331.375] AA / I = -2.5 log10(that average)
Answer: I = 0.03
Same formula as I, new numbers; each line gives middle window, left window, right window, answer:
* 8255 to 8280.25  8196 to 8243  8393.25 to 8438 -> -0.009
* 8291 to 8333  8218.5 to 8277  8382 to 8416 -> 0.020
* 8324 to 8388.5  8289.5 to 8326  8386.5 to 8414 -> -0.001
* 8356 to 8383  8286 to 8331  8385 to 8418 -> -0.006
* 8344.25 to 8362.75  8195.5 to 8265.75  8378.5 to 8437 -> -0.019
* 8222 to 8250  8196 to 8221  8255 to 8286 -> -0.008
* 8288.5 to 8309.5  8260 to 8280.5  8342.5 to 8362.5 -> 0.017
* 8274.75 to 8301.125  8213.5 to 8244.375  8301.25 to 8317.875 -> -0.011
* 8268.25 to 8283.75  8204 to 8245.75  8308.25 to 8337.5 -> -0.019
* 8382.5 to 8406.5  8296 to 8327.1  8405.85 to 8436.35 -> -0.008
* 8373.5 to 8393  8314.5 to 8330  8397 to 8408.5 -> 0.015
